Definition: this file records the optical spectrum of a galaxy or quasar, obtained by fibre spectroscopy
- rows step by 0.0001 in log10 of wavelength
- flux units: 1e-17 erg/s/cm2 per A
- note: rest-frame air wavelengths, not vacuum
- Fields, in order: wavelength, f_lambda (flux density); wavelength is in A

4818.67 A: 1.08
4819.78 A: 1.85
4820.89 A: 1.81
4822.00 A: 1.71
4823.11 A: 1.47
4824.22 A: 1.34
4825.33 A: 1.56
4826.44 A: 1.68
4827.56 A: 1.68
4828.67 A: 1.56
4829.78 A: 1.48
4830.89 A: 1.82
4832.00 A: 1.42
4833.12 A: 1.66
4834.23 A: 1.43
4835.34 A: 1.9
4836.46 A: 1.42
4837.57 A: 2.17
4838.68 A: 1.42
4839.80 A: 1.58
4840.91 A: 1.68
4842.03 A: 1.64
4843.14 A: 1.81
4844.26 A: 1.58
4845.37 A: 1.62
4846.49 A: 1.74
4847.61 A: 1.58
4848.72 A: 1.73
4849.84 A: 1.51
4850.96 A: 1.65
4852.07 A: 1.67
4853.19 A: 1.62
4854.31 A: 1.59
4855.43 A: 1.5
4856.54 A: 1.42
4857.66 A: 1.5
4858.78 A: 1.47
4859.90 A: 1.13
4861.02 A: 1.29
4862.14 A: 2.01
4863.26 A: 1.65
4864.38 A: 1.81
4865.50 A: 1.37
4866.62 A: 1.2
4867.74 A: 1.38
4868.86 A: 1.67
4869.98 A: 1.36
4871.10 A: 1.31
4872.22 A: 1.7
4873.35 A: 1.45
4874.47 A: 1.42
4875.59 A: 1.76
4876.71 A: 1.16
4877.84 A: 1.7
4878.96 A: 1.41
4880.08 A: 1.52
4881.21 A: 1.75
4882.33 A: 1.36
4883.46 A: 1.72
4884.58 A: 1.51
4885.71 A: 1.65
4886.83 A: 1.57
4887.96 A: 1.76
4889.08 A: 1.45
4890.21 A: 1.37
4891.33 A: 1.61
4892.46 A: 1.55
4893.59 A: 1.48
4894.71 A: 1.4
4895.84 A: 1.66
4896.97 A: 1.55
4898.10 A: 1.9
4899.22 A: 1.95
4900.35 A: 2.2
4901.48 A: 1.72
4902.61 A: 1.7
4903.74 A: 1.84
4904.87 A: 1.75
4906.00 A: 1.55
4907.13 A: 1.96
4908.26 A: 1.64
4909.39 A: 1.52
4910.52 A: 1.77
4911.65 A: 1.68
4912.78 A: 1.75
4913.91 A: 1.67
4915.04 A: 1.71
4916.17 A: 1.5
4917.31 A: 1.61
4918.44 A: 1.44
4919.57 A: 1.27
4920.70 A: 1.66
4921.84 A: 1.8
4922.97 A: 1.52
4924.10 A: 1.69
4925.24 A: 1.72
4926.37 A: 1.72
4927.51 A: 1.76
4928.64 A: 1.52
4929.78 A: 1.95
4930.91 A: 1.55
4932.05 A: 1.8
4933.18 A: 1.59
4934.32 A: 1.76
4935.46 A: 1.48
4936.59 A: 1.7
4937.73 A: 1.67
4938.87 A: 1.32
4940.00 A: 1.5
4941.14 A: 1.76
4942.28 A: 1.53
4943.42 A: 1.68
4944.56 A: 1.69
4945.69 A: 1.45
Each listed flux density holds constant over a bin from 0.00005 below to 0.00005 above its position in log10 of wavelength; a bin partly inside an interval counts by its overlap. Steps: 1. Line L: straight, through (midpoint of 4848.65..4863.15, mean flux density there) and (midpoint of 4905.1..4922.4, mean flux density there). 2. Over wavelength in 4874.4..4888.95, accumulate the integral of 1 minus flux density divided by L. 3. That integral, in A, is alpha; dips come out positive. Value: 0.2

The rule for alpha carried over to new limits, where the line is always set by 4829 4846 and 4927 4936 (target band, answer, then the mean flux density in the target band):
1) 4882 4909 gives 0.0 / 1.66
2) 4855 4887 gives 2.8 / 1.51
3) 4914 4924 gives 0.6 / 1.58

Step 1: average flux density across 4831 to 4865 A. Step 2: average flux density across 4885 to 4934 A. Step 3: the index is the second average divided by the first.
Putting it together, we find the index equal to 1.03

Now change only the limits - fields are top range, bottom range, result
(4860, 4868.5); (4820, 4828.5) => 0.94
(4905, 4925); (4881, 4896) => 1.05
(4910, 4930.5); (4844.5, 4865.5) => 1.05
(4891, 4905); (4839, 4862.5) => 1.09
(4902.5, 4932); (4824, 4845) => 1.02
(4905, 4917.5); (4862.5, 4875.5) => 1.11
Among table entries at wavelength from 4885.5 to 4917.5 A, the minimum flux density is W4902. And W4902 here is 1.37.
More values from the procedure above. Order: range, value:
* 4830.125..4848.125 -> 1.42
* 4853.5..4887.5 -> 1.13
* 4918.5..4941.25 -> 1.27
